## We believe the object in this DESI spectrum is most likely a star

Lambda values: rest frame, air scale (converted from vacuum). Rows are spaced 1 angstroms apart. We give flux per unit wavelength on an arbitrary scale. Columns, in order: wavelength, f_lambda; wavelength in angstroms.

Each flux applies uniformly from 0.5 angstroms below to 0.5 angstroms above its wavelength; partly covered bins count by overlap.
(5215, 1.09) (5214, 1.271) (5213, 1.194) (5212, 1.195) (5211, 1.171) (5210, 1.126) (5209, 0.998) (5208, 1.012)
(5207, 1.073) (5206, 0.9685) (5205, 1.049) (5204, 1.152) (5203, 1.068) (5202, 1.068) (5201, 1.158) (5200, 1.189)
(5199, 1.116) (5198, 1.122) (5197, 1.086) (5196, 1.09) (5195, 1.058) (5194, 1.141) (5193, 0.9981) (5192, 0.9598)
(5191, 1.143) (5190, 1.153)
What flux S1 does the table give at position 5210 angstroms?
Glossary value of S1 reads 1.126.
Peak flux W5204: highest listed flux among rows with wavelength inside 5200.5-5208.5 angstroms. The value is 1.158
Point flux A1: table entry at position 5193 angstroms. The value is 0.9981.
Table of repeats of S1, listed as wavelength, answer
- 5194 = 1.141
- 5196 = 1.09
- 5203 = 1.068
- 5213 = 1.194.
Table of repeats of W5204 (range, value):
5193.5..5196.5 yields 1.141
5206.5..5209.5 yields 1.073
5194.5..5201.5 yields 1.189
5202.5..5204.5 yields 1.152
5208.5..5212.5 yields 1.195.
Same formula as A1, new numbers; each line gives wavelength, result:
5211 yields 1.171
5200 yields 1.189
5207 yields 1.073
